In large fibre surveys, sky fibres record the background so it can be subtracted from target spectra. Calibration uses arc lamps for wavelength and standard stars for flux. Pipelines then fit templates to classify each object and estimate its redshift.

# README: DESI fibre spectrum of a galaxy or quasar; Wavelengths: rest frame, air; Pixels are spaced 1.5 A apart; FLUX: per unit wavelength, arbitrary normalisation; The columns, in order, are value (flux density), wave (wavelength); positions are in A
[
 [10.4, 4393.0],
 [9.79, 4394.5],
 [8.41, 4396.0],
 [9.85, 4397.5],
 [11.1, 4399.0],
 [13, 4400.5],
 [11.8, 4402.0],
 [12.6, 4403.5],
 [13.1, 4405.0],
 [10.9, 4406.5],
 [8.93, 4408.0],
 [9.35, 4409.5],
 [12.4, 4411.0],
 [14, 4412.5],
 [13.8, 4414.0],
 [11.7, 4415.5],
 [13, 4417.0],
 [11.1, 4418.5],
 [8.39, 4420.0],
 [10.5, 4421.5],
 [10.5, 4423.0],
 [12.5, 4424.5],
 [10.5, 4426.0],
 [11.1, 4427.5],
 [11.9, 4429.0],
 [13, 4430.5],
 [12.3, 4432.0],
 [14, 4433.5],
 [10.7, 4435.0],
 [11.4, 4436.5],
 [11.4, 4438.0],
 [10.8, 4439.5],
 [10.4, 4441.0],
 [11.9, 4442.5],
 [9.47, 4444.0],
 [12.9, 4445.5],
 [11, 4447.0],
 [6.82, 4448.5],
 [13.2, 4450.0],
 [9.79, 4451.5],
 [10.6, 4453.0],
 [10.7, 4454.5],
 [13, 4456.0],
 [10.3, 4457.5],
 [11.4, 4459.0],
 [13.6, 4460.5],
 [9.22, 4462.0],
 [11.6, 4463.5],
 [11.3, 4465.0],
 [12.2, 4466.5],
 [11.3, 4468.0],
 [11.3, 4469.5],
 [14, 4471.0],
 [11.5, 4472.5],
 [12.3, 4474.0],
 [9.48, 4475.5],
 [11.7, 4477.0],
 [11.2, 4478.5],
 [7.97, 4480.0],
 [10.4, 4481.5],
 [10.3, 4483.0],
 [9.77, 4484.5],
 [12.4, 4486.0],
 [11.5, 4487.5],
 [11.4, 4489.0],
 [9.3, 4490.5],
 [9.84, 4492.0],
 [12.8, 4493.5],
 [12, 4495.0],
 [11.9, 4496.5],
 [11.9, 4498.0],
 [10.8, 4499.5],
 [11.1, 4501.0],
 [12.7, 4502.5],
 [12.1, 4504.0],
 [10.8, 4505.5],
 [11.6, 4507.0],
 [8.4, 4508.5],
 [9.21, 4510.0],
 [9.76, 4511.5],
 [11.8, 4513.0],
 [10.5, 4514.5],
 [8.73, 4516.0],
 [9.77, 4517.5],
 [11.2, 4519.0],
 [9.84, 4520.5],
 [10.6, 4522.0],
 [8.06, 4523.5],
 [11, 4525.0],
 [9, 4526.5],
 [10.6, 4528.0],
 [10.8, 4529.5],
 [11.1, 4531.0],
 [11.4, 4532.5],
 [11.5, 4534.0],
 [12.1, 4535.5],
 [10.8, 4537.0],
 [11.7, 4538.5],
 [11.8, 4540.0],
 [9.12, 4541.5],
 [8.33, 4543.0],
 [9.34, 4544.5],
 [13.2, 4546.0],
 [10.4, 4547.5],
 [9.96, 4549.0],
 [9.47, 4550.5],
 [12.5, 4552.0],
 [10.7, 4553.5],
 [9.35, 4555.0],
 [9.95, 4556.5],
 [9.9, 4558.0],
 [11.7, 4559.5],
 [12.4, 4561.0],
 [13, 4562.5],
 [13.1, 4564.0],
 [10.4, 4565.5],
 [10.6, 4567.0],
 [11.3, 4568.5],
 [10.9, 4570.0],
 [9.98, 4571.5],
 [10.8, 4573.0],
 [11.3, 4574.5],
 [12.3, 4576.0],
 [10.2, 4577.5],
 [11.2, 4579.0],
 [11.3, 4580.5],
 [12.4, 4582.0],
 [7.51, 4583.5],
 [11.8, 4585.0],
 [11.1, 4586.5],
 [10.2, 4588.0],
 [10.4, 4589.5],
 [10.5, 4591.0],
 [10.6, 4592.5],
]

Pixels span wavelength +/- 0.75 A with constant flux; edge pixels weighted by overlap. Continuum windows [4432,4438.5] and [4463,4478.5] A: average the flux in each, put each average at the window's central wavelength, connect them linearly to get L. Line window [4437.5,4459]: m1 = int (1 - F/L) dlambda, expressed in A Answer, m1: 1.7 A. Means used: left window 11.9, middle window 10.9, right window 11.6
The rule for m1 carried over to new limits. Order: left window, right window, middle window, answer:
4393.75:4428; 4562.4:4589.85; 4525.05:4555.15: 1.0 A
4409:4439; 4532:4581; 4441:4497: 1.7 A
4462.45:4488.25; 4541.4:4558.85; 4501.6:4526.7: 0.8 A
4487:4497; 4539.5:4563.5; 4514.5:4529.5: 1.4 A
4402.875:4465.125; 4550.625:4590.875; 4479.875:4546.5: 2.7 A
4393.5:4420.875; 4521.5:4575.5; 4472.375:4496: 0.3 A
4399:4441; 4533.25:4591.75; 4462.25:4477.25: -0.3 A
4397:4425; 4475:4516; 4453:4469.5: -0.5 A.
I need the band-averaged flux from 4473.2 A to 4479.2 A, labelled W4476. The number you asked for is 11.2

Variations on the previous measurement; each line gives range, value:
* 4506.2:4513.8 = 10.2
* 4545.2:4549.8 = 11.1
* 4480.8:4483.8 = 10.3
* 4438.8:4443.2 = 11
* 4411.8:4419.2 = 12.7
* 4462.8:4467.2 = 11.7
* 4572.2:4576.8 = 11.4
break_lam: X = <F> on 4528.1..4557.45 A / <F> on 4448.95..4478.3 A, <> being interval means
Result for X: 0.94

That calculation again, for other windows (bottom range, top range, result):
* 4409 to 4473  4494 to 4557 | 0.93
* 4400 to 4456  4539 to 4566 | 0.95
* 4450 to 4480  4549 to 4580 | 0.97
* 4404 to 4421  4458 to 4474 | 1.02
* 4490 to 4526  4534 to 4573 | 1.02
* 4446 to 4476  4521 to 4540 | 0.96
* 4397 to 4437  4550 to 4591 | 0.94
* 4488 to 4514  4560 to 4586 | 1.02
